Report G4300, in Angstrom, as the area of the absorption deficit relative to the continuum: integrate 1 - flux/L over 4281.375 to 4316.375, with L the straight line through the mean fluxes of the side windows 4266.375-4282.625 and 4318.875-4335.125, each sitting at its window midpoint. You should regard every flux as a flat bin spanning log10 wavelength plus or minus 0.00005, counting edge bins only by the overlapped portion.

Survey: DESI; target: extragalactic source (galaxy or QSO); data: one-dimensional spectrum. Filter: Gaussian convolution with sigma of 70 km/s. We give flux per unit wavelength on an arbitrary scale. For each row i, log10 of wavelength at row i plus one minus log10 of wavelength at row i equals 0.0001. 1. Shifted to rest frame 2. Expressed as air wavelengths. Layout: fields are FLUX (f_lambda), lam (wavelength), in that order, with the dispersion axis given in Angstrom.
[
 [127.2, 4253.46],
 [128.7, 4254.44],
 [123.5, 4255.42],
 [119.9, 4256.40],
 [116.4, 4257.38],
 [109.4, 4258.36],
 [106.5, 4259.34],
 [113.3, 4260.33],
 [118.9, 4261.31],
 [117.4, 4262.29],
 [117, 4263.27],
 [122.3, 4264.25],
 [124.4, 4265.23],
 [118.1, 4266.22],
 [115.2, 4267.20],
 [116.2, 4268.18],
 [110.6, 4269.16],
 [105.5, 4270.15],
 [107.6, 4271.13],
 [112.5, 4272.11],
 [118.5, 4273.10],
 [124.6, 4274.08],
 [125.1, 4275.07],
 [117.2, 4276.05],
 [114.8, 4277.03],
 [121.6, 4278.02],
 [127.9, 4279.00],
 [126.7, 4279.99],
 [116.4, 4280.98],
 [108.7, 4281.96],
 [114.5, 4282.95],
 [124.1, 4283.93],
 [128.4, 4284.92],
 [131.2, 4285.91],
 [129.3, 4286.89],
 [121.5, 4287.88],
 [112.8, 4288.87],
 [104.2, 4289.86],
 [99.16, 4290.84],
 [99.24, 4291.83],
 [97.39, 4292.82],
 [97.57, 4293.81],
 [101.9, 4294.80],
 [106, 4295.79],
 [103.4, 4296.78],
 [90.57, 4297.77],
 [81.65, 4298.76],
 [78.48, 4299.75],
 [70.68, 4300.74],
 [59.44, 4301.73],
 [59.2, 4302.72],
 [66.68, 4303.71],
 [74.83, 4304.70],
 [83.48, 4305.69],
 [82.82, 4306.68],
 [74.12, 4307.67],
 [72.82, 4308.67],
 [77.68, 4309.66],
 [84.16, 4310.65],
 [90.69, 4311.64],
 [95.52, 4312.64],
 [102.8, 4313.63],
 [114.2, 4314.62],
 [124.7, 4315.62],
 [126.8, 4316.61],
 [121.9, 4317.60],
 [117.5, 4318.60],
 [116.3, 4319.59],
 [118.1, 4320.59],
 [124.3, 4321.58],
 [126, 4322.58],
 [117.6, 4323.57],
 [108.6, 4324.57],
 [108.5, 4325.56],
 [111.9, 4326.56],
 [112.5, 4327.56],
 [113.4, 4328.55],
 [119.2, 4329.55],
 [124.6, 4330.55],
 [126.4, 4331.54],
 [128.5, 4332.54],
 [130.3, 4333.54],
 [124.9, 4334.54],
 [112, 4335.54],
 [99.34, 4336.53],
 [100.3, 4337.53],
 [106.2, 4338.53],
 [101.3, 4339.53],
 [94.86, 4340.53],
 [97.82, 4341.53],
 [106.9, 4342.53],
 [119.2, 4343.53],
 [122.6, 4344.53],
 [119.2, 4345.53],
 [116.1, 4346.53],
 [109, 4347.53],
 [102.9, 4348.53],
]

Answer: 6.4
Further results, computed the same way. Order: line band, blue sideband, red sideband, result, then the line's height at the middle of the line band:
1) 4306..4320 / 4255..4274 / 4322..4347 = 1.8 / 114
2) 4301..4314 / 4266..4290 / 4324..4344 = 4.1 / 115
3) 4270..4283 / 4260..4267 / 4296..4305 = -1.7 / 104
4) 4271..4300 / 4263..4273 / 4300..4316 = -3.0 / 101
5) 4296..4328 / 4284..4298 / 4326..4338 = 4.7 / 113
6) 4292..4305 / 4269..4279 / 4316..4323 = 3.8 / 119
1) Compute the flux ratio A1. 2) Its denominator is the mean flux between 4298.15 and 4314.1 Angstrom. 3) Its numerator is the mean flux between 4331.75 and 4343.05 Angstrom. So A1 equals 1.40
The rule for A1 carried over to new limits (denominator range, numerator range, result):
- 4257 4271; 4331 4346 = 0.98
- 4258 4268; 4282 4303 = 0.87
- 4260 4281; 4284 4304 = 0.83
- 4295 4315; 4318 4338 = 1.40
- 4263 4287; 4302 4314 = 0.67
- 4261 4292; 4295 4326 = 0.82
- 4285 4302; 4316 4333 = 1.19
